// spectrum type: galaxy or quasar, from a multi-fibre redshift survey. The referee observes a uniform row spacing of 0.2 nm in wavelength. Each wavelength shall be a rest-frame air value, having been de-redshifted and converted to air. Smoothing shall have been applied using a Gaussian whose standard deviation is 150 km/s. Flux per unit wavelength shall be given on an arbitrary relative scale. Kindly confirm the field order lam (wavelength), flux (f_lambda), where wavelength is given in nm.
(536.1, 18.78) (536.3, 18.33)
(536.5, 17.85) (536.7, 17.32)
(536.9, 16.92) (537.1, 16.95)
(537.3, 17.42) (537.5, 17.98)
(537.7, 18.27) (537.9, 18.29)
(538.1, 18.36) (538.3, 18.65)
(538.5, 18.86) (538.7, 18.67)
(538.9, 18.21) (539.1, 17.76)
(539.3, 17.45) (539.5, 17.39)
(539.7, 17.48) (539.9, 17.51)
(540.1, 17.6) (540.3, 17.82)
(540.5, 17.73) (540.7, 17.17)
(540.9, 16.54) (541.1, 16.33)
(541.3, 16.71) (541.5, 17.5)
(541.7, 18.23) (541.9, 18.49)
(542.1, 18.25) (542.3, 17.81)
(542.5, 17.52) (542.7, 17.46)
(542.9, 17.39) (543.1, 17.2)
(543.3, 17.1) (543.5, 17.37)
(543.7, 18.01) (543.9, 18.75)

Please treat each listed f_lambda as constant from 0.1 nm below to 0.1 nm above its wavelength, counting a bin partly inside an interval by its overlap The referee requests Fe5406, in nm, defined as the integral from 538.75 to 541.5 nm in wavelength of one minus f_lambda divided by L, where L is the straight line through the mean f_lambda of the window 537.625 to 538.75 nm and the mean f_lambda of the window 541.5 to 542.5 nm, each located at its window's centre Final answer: 0.13 nm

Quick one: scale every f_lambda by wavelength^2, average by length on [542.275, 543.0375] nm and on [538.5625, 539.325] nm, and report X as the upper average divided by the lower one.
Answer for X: 0.98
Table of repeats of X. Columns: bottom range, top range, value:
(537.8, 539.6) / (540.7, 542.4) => 0.97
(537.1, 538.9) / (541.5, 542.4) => 1.01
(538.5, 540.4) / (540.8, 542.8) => 0.99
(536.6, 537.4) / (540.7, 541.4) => 0.98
